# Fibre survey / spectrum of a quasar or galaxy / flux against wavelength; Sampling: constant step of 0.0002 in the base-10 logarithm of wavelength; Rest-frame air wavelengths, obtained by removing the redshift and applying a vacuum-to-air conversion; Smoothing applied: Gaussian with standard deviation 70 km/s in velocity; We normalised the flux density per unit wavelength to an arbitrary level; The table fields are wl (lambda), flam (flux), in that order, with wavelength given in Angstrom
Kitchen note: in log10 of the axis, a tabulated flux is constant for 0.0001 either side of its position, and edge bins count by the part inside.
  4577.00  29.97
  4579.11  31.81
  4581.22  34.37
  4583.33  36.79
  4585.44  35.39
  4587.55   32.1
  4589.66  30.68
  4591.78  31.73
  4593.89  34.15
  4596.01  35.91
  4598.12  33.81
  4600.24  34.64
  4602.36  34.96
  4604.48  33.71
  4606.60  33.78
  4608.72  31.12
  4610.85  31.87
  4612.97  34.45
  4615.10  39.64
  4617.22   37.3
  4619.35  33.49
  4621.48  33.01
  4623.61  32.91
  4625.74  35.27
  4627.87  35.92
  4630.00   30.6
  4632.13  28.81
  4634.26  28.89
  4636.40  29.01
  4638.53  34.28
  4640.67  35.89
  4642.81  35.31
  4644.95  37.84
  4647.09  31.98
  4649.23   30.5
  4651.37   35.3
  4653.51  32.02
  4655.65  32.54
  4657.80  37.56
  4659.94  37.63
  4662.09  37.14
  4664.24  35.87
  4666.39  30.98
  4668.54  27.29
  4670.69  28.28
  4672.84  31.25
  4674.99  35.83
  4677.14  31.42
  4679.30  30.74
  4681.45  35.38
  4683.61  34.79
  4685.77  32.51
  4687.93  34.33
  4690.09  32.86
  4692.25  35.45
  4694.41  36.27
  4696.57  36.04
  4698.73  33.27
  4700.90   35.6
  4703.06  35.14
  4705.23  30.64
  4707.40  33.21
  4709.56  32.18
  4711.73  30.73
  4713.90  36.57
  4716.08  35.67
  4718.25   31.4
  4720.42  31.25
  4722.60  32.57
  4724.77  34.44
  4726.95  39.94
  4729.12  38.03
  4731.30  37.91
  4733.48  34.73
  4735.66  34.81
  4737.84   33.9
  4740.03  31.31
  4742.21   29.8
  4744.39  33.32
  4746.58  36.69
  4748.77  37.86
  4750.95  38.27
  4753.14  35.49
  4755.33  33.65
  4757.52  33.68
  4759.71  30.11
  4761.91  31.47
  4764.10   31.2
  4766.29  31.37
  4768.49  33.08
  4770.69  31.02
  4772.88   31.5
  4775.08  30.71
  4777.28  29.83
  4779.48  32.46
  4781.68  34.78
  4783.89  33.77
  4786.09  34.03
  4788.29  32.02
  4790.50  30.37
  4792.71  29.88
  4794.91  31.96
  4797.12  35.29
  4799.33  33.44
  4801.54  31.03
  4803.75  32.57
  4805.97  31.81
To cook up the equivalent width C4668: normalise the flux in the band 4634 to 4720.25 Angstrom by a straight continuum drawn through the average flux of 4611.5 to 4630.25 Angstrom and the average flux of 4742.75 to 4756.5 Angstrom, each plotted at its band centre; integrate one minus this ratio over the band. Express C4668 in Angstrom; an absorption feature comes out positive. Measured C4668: 4.1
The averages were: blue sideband 34.8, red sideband 35.6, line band 33.5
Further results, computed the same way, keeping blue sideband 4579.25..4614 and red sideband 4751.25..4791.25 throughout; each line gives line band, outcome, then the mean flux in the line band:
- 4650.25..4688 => -0.24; 33.3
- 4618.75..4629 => -0.20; 34.1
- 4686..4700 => -0.69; 34.6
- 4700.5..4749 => -2.14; 34.2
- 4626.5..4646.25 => 0.24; 33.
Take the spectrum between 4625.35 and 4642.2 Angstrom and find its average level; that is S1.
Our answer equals 32.3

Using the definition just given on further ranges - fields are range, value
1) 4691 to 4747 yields 34.2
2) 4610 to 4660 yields 33.8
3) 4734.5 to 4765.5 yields 33.7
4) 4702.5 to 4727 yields 33.3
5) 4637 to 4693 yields 33.6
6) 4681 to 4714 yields 34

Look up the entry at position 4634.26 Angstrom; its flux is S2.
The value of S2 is 28.89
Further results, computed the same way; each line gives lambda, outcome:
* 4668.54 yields 27.29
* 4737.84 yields 33.9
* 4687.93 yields 34.33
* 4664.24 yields 35.87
